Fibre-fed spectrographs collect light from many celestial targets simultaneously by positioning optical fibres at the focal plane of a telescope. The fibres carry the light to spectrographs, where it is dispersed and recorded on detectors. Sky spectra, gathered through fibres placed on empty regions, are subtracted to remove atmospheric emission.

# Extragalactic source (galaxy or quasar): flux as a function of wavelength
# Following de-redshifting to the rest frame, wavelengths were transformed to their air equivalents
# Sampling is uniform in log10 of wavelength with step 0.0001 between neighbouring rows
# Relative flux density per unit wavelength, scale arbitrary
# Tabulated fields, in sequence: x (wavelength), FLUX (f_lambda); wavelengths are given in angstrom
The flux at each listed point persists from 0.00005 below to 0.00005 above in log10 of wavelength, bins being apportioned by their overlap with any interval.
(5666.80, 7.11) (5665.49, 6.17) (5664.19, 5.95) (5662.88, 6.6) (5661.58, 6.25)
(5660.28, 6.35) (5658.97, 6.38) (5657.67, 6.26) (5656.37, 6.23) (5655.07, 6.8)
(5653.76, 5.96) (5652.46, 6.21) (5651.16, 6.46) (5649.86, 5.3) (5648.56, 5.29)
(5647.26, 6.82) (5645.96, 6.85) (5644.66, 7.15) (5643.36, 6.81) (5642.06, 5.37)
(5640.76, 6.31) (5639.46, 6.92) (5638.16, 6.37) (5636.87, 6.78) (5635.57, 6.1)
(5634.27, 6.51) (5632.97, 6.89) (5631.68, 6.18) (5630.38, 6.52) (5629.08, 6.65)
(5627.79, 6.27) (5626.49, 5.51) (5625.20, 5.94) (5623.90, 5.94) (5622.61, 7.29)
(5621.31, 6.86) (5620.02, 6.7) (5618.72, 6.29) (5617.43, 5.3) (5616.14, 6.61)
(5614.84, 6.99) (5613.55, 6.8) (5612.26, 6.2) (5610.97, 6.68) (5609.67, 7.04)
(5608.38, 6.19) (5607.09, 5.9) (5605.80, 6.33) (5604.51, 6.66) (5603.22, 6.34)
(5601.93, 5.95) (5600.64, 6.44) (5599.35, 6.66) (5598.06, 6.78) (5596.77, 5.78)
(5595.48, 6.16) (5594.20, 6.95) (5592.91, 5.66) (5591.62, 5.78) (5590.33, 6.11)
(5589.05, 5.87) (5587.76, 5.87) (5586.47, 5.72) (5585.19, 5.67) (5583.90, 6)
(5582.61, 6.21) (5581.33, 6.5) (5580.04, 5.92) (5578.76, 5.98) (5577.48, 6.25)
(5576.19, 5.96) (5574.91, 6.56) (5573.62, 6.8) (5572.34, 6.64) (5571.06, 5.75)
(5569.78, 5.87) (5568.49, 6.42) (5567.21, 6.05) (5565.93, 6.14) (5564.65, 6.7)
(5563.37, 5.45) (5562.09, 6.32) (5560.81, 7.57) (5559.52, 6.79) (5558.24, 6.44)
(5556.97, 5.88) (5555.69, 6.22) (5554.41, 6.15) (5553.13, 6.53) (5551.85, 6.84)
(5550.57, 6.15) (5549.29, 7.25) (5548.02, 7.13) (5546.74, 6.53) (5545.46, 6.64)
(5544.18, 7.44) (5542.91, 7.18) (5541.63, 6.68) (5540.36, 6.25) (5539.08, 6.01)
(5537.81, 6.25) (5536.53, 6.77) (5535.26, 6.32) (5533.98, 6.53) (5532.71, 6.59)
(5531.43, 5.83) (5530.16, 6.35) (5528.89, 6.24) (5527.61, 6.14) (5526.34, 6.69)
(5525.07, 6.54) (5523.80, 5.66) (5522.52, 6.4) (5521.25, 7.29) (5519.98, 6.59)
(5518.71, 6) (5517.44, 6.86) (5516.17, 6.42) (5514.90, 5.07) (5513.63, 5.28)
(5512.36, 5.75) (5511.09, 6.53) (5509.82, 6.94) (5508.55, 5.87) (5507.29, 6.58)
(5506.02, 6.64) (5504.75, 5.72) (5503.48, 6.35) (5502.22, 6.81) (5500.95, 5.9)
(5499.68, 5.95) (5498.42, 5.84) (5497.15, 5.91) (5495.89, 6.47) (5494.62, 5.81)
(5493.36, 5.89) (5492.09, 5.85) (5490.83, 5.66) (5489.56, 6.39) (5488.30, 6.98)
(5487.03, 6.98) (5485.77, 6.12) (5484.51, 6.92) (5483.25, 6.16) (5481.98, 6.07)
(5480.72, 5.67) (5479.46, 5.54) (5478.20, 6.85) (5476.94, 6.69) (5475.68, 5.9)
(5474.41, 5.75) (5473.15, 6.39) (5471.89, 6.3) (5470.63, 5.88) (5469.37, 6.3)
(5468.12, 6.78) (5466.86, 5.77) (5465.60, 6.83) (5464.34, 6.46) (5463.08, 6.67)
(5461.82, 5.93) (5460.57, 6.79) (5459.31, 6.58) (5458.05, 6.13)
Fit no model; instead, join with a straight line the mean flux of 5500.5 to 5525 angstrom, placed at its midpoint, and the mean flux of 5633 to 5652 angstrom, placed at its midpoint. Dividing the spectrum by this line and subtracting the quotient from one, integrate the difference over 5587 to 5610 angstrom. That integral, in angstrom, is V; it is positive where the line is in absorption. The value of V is 0.4 angstrom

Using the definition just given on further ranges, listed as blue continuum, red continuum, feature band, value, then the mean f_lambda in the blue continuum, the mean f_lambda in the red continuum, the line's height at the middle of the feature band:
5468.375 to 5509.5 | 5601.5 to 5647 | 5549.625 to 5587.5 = 0.5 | 6.2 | 6.44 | 6.34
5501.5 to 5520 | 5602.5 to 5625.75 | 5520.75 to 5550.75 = -1.3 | 6.21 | 6.45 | 6.27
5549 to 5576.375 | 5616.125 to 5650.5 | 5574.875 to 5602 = 1.1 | 6.38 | 6.35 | 6.37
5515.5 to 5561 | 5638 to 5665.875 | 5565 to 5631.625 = 1.5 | 6.52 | 6.31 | 6.41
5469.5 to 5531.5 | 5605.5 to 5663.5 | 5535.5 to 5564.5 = -1.3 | 6.22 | 6.38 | 6.28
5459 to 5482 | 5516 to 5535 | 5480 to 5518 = 1.0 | 6.27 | 6.4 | 6.34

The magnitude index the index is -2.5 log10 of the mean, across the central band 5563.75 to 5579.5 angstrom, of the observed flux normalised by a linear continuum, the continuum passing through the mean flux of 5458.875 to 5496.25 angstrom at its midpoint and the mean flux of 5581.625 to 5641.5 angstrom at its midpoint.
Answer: 0.01 mag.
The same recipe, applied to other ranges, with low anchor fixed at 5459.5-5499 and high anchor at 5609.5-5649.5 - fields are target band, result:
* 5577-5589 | 0.065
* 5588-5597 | 0.059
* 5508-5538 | 0.002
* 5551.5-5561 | -0.025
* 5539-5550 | -0.082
